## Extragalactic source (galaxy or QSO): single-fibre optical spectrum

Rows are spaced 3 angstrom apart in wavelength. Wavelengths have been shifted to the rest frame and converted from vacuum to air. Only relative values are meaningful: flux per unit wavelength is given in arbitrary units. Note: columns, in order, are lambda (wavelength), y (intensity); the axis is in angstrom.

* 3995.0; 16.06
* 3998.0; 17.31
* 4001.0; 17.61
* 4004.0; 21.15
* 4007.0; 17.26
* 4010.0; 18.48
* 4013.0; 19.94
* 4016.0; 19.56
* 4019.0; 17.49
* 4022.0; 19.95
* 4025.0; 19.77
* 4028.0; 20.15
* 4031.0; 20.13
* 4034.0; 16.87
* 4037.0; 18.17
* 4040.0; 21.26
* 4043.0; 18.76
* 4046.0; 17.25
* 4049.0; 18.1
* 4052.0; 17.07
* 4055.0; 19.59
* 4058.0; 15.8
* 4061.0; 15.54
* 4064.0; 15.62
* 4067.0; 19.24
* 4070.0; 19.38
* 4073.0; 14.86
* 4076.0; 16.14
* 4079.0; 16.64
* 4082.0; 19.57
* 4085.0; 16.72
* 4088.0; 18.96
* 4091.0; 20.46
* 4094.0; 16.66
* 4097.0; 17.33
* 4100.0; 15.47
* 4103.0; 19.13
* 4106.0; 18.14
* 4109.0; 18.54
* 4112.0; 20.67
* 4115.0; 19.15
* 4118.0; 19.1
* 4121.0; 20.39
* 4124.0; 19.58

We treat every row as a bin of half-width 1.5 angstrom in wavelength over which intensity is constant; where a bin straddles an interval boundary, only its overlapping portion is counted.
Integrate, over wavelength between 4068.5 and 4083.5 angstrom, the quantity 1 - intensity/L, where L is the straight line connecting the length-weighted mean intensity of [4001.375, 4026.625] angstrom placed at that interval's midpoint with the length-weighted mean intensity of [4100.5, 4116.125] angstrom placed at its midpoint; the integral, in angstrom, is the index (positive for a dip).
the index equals 1.3 angstrom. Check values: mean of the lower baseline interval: 19.1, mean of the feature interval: 17.3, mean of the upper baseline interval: 18.9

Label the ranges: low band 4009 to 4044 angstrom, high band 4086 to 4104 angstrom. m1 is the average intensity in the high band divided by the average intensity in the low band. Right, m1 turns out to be 0.9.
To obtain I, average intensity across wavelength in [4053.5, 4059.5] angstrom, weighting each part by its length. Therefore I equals 17.7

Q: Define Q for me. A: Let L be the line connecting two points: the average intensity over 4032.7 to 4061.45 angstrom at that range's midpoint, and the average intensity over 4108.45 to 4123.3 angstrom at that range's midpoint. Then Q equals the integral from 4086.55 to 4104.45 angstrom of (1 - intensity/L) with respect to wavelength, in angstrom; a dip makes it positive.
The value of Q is 1.1 angstrom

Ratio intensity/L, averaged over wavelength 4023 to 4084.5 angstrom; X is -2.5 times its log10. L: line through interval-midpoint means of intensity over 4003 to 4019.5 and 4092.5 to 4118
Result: 0.04 mag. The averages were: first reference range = 19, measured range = 18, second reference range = 18.2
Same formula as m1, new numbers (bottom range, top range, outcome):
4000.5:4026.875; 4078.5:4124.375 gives 0.97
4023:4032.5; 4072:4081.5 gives 0.82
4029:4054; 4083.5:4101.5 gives 0.95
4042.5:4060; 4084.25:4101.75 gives 1.00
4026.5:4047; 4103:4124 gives 1.02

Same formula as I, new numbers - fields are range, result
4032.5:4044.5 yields 18.8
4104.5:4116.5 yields 19.1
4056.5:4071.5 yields 17.1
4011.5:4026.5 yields 19.3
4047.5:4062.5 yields 17.2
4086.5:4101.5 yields 17.8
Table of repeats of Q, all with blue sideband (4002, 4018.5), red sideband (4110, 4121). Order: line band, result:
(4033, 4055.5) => 1.1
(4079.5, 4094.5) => 0.8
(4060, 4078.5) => 2.5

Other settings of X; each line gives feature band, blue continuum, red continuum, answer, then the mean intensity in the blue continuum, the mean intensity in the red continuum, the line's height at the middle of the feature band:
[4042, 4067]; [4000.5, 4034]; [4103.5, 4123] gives 0.114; 19.2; 19.3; 19.2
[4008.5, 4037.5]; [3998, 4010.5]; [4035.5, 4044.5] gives -0.007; 18.5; 19.4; 19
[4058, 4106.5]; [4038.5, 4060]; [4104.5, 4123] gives 0.082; 18.2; 19.3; 18.8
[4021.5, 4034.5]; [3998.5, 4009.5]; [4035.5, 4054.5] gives -0.058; 18.5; 18.5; 18.5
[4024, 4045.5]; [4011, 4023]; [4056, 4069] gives -0.056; 19.2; 16.8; 18.2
